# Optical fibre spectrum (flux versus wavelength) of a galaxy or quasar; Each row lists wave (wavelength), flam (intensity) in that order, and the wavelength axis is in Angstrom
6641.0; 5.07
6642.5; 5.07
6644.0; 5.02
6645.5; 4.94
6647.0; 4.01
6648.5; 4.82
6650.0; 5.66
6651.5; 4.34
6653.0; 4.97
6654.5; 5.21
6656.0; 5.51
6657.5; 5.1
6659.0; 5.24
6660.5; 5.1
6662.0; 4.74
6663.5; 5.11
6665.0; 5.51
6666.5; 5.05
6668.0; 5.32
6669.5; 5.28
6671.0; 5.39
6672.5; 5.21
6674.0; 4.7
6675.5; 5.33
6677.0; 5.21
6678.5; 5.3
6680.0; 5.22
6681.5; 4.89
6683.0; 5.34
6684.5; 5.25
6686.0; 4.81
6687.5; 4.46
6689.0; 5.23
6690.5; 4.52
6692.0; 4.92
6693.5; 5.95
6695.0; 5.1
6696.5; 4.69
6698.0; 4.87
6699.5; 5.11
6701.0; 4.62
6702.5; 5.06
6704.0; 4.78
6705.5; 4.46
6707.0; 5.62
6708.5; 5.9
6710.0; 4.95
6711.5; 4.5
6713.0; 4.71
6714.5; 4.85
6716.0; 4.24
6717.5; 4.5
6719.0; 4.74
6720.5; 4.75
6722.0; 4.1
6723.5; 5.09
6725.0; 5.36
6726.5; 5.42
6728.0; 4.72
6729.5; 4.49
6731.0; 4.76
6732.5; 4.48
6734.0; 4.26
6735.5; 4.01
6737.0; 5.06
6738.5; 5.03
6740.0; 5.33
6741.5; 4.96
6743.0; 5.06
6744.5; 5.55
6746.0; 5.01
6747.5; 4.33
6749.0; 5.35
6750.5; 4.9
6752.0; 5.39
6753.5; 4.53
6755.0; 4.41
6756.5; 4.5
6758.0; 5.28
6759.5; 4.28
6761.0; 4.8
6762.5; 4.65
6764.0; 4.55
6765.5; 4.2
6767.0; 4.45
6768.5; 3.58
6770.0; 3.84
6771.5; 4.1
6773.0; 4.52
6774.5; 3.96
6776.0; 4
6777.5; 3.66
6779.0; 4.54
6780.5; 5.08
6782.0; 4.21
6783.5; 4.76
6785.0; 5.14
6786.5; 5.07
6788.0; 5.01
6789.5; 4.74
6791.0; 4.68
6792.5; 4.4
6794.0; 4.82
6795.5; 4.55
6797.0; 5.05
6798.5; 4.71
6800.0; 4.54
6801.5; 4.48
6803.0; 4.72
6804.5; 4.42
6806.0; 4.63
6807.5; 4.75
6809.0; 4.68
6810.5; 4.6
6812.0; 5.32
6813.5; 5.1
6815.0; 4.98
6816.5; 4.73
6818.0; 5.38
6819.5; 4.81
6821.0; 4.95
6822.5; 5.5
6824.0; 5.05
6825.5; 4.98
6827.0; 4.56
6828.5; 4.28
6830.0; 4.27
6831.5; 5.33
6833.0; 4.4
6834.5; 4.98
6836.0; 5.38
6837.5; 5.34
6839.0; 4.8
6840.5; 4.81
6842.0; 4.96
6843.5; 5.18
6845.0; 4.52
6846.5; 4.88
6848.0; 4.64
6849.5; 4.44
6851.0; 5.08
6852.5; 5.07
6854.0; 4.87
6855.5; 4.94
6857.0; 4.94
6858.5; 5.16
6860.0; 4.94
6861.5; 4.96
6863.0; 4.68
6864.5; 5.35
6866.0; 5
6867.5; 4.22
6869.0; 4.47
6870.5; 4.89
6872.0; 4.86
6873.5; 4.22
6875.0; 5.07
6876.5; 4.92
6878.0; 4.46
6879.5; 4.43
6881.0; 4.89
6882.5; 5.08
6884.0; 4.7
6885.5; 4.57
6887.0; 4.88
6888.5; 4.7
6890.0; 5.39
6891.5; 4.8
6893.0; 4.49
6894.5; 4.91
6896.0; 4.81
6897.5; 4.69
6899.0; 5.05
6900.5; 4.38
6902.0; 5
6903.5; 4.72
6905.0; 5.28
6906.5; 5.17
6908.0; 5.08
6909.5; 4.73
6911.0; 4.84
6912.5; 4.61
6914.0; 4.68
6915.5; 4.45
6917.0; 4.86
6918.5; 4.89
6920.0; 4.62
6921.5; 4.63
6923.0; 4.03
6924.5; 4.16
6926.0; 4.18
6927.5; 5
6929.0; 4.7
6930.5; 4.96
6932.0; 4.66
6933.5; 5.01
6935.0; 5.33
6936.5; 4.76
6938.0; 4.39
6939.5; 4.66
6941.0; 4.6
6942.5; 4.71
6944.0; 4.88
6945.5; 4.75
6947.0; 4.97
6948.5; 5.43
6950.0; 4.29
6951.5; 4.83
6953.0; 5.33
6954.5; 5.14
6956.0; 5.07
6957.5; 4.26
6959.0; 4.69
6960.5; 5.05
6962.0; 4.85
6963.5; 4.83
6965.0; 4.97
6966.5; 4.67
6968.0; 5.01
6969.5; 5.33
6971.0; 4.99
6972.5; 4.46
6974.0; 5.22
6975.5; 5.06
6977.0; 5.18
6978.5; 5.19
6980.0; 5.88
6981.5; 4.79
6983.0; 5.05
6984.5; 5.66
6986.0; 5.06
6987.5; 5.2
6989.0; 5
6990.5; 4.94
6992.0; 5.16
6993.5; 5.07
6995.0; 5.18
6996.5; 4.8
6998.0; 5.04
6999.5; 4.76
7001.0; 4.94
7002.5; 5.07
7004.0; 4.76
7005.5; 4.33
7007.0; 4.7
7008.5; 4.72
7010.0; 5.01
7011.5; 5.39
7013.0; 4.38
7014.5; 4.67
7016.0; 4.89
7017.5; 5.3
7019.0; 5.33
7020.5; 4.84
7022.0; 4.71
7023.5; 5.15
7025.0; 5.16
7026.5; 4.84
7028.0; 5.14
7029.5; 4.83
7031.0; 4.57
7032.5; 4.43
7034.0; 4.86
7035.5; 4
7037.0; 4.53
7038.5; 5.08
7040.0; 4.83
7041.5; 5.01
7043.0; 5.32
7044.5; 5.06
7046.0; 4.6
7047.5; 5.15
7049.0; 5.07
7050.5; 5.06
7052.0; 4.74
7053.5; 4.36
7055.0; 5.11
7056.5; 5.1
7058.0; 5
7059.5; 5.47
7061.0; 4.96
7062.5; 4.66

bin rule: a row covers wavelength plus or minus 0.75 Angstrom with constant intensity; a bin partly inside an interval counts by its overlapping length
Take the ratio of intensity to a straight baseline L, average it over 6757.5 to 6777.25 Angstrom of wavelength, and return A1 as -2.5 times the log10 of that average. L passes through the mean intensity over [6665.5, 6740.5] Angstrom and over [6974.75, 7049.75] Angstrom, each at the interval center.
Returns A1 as 0.152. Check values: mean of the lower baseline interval 4.94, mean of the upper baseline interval 4.95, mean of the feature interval 4.29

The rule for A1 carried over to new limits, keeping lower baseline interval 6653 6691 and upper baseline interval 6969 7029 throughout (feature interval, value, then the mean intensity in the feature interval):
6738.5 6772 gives 0.09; 4.7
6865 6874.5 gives 0.09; 4.64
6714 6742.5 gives 0.08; 4.75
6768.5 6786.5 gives 0.17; 4.34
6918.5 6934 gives 0.10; 4.6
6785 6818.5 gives 0.06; 4.79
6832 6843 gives 0.02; 4.97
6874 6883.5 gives 0.06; 4.79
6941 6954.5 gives 0.03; 4.9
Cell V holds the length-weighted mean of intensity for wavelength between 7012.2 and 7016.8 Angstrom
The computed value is 4.66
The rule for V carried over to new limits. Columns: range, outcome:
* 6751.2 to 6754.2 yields 4.97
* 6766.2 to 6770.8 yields 3.96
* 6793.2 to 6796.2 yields 4.68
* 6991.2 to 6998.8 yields 5.05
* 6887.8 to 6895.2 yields 4.86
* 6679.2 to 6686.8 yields 5.1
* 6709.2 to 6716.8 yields 4.66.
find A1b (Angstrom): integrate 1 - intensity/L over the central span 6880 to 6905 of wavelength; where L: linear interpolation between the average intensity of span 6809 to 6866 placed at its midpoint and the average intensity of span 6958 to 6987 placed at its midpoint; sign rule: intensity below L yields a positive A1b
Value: 0.7 Angstrom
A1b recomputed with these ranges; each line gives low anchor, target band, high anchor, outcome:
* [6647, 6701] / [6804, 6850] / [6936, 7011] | 1.29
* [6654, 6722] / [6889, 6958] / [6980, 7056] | 2.26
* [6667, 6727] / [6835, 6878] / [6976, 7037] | 0.83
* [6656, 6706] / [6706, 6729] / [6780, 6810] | 0.31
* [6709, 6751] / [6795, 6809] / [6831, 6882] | 0.53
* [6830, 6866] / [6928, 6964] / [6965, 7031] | 0.93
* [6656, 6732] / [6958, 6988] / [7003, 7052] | -1.00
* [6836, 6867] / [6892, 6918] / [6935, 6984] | 0.63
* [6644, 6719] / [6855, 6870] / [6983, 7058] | 0.29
